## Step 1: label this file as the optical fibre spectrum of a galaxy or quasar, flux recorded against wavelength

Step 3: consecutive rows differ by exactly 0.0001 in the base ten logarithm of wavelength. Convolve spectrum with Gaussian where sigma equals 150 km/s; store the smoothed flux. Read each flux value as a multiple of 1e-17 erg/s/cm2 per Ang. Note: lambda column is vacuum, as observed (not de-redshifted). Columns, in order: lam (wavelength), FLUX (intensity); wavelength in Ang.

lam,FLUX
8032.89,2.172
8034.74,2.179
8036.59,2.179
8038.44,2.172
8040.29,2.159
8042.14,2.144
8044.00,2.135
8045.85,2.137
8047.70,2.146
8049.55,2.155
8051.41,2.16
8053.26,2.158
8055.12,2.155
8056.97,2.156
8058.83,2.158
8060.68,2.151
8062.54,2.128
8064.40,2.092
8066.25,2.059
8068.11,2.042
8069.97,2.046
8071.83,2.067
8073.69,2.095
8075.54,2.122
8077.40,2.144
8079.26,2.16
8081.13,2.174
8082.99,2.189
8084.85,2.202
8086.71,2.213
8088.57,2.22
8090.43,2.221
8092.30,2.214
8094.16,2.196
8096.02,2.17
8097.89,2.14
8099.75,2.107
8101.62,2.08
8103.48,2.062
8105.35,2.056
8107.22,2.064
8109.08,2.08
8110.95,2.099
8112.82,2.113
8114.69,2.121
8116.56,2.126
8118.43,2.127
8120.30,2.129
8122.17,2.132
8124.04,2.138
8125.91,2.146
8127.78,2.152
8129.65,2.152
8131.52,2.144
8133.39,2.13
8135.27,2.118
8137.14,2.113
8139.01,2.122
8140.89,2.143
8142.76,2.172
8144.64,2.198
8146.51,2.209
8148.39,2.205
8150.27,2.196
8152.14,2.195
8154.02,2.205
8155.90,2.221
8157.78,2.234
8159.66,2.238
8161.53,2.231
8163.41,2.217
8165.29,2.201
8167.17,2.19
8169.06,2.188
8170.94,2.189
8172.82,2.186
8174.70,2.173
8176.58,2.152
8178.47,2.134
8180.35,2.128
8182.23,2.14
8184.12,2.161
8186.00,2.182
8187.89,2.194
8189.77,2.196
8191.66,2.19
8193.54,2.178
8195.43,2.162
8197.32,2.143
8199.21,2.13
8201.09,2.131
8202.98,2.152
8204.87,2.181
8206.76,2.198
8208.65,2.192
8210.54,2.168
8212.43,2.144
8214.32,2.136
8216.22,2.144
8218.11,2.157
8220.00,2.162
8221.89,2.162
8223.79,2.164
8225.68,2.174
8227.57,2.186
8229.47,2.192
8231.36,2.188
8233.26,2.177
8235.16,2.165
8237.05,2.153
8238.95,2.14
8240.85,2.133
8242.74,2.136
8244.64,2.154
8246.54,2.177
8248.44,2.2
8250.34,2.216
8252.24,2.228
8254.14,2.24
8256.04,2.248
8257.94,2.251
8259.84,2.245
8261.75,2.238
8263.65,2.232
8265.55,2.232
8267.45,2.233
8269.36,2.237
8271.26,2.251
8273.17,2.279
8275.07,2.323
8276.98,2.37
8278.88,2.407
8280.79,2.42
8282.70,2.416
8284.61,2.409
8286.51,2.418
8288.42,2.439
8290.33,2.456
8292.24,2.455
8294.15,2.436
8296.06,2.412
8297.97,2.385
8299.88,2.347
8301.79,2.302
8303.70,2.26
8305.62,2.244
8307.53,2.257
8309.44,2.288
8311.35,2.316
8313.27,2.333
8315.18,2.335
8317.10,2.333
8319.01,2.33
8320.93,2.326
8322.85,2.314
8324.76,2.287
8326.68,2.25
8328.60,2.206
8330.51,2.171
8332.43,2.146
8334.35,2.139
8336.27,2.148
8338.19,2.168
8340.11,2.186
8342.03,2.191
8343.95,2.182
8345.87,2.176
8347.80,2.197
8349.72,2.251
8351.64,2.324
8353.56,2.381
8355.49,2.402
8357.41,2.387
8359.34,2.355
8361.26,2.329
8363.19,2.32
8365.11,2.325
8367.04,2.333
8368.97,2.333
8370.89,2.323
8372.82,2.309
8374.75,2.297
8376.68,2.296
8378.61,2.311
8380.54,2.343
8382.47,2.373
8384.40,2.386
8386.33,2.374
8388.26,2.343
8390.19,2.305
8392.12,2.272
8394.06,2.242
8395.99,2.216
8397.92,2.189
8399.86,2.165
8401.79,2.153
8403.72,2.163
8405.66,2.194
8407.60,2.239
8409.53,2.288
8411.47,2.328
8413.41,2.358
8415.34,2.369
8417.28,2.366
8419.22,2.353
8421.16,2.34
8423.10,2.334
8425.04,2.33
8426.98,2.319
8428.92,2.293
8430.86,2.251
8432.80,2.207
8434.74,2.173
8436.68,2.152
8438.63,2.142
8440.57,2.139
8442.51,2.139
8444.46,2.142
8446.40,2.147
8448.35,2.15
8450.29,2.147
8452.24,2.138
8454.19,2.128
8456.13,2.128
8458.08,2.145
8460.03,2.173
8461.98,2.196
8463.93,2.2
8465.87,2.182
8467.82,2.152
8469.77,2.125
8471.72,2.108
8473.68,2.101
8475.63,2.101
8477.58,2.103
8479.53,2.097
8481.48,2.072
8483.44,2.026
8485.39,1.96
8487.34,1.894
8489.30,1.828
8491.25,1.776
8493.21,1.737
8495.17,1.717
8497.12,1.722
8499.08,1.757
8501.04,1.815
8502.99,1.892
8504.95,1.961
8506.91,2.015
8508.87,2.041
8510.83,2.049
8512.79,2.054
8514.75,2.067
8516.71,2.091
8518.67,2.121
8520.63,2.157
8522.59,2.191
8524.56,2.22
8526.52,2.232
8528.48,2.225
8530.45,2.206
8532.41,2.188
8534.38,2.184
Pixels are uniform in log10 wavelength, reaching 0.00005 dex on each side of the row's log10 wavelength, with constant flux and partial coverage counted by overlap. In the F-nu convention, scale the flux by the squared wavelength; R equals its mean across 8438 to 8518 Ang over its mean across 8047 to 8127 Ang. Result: 1.05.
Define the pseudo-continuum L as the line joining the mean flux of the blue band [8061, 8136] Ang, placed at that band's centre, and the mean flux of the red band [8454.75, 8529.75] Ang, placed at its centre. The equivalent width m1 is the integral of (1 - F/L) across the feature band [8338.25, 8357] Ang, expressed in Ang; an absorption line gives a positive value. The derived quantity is -1.6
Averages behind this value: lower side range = 2.13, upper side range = 2.04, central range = 2.25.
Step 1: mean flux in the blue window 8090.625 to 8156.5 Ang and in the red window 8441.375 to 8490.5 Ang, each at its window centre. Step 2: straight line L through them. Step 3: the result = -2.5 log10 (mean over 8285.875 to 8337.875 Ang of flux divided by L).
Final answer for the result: -0.09 mag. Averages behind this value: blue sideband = 2.14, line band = 2.31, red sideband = 2.1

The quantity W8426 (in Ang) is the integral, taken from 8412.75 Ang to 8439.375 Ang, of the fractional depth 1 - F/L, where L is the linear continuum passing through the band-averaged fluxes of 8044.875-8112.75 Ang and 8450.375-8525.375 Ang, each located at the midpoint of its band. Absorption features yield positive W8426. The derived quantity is -3.1 Ang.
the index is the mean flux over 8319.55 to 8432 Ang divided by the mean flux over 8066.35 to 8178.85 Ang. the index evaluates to 1.1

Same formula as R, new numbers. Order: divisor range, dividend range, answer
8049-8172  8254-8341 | 1.12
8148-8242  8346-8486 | 1.08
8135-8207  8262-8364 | 1.09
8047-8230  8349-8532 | 1.09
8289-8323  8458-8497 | 0.90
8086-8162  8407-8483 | 1.10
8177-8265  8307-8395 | 1.08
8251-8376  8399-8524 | 0.95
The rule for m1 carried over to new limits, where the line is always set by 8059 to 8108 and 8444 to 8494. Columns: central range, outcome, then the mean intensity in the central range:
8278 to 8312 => -4.4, 2.37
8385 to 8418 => -2.9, 2.27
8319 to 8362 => -3.2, 2.25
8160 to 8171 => -0.4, 2.21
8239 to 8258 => -0.8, 2.19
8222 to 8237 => -0.5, 2.18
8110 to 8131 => 0.0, 2.13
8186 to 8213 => -0.7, 2.17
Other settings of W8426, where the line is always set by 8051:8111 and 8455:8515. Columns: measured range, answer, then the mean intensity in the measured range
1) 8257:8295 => -4.9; 2.34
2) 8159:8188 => -1.1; 2.18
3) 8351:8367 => -2.4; 2.35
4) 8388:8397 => -1.0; 2.27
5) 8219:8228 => -0.3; 2.17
